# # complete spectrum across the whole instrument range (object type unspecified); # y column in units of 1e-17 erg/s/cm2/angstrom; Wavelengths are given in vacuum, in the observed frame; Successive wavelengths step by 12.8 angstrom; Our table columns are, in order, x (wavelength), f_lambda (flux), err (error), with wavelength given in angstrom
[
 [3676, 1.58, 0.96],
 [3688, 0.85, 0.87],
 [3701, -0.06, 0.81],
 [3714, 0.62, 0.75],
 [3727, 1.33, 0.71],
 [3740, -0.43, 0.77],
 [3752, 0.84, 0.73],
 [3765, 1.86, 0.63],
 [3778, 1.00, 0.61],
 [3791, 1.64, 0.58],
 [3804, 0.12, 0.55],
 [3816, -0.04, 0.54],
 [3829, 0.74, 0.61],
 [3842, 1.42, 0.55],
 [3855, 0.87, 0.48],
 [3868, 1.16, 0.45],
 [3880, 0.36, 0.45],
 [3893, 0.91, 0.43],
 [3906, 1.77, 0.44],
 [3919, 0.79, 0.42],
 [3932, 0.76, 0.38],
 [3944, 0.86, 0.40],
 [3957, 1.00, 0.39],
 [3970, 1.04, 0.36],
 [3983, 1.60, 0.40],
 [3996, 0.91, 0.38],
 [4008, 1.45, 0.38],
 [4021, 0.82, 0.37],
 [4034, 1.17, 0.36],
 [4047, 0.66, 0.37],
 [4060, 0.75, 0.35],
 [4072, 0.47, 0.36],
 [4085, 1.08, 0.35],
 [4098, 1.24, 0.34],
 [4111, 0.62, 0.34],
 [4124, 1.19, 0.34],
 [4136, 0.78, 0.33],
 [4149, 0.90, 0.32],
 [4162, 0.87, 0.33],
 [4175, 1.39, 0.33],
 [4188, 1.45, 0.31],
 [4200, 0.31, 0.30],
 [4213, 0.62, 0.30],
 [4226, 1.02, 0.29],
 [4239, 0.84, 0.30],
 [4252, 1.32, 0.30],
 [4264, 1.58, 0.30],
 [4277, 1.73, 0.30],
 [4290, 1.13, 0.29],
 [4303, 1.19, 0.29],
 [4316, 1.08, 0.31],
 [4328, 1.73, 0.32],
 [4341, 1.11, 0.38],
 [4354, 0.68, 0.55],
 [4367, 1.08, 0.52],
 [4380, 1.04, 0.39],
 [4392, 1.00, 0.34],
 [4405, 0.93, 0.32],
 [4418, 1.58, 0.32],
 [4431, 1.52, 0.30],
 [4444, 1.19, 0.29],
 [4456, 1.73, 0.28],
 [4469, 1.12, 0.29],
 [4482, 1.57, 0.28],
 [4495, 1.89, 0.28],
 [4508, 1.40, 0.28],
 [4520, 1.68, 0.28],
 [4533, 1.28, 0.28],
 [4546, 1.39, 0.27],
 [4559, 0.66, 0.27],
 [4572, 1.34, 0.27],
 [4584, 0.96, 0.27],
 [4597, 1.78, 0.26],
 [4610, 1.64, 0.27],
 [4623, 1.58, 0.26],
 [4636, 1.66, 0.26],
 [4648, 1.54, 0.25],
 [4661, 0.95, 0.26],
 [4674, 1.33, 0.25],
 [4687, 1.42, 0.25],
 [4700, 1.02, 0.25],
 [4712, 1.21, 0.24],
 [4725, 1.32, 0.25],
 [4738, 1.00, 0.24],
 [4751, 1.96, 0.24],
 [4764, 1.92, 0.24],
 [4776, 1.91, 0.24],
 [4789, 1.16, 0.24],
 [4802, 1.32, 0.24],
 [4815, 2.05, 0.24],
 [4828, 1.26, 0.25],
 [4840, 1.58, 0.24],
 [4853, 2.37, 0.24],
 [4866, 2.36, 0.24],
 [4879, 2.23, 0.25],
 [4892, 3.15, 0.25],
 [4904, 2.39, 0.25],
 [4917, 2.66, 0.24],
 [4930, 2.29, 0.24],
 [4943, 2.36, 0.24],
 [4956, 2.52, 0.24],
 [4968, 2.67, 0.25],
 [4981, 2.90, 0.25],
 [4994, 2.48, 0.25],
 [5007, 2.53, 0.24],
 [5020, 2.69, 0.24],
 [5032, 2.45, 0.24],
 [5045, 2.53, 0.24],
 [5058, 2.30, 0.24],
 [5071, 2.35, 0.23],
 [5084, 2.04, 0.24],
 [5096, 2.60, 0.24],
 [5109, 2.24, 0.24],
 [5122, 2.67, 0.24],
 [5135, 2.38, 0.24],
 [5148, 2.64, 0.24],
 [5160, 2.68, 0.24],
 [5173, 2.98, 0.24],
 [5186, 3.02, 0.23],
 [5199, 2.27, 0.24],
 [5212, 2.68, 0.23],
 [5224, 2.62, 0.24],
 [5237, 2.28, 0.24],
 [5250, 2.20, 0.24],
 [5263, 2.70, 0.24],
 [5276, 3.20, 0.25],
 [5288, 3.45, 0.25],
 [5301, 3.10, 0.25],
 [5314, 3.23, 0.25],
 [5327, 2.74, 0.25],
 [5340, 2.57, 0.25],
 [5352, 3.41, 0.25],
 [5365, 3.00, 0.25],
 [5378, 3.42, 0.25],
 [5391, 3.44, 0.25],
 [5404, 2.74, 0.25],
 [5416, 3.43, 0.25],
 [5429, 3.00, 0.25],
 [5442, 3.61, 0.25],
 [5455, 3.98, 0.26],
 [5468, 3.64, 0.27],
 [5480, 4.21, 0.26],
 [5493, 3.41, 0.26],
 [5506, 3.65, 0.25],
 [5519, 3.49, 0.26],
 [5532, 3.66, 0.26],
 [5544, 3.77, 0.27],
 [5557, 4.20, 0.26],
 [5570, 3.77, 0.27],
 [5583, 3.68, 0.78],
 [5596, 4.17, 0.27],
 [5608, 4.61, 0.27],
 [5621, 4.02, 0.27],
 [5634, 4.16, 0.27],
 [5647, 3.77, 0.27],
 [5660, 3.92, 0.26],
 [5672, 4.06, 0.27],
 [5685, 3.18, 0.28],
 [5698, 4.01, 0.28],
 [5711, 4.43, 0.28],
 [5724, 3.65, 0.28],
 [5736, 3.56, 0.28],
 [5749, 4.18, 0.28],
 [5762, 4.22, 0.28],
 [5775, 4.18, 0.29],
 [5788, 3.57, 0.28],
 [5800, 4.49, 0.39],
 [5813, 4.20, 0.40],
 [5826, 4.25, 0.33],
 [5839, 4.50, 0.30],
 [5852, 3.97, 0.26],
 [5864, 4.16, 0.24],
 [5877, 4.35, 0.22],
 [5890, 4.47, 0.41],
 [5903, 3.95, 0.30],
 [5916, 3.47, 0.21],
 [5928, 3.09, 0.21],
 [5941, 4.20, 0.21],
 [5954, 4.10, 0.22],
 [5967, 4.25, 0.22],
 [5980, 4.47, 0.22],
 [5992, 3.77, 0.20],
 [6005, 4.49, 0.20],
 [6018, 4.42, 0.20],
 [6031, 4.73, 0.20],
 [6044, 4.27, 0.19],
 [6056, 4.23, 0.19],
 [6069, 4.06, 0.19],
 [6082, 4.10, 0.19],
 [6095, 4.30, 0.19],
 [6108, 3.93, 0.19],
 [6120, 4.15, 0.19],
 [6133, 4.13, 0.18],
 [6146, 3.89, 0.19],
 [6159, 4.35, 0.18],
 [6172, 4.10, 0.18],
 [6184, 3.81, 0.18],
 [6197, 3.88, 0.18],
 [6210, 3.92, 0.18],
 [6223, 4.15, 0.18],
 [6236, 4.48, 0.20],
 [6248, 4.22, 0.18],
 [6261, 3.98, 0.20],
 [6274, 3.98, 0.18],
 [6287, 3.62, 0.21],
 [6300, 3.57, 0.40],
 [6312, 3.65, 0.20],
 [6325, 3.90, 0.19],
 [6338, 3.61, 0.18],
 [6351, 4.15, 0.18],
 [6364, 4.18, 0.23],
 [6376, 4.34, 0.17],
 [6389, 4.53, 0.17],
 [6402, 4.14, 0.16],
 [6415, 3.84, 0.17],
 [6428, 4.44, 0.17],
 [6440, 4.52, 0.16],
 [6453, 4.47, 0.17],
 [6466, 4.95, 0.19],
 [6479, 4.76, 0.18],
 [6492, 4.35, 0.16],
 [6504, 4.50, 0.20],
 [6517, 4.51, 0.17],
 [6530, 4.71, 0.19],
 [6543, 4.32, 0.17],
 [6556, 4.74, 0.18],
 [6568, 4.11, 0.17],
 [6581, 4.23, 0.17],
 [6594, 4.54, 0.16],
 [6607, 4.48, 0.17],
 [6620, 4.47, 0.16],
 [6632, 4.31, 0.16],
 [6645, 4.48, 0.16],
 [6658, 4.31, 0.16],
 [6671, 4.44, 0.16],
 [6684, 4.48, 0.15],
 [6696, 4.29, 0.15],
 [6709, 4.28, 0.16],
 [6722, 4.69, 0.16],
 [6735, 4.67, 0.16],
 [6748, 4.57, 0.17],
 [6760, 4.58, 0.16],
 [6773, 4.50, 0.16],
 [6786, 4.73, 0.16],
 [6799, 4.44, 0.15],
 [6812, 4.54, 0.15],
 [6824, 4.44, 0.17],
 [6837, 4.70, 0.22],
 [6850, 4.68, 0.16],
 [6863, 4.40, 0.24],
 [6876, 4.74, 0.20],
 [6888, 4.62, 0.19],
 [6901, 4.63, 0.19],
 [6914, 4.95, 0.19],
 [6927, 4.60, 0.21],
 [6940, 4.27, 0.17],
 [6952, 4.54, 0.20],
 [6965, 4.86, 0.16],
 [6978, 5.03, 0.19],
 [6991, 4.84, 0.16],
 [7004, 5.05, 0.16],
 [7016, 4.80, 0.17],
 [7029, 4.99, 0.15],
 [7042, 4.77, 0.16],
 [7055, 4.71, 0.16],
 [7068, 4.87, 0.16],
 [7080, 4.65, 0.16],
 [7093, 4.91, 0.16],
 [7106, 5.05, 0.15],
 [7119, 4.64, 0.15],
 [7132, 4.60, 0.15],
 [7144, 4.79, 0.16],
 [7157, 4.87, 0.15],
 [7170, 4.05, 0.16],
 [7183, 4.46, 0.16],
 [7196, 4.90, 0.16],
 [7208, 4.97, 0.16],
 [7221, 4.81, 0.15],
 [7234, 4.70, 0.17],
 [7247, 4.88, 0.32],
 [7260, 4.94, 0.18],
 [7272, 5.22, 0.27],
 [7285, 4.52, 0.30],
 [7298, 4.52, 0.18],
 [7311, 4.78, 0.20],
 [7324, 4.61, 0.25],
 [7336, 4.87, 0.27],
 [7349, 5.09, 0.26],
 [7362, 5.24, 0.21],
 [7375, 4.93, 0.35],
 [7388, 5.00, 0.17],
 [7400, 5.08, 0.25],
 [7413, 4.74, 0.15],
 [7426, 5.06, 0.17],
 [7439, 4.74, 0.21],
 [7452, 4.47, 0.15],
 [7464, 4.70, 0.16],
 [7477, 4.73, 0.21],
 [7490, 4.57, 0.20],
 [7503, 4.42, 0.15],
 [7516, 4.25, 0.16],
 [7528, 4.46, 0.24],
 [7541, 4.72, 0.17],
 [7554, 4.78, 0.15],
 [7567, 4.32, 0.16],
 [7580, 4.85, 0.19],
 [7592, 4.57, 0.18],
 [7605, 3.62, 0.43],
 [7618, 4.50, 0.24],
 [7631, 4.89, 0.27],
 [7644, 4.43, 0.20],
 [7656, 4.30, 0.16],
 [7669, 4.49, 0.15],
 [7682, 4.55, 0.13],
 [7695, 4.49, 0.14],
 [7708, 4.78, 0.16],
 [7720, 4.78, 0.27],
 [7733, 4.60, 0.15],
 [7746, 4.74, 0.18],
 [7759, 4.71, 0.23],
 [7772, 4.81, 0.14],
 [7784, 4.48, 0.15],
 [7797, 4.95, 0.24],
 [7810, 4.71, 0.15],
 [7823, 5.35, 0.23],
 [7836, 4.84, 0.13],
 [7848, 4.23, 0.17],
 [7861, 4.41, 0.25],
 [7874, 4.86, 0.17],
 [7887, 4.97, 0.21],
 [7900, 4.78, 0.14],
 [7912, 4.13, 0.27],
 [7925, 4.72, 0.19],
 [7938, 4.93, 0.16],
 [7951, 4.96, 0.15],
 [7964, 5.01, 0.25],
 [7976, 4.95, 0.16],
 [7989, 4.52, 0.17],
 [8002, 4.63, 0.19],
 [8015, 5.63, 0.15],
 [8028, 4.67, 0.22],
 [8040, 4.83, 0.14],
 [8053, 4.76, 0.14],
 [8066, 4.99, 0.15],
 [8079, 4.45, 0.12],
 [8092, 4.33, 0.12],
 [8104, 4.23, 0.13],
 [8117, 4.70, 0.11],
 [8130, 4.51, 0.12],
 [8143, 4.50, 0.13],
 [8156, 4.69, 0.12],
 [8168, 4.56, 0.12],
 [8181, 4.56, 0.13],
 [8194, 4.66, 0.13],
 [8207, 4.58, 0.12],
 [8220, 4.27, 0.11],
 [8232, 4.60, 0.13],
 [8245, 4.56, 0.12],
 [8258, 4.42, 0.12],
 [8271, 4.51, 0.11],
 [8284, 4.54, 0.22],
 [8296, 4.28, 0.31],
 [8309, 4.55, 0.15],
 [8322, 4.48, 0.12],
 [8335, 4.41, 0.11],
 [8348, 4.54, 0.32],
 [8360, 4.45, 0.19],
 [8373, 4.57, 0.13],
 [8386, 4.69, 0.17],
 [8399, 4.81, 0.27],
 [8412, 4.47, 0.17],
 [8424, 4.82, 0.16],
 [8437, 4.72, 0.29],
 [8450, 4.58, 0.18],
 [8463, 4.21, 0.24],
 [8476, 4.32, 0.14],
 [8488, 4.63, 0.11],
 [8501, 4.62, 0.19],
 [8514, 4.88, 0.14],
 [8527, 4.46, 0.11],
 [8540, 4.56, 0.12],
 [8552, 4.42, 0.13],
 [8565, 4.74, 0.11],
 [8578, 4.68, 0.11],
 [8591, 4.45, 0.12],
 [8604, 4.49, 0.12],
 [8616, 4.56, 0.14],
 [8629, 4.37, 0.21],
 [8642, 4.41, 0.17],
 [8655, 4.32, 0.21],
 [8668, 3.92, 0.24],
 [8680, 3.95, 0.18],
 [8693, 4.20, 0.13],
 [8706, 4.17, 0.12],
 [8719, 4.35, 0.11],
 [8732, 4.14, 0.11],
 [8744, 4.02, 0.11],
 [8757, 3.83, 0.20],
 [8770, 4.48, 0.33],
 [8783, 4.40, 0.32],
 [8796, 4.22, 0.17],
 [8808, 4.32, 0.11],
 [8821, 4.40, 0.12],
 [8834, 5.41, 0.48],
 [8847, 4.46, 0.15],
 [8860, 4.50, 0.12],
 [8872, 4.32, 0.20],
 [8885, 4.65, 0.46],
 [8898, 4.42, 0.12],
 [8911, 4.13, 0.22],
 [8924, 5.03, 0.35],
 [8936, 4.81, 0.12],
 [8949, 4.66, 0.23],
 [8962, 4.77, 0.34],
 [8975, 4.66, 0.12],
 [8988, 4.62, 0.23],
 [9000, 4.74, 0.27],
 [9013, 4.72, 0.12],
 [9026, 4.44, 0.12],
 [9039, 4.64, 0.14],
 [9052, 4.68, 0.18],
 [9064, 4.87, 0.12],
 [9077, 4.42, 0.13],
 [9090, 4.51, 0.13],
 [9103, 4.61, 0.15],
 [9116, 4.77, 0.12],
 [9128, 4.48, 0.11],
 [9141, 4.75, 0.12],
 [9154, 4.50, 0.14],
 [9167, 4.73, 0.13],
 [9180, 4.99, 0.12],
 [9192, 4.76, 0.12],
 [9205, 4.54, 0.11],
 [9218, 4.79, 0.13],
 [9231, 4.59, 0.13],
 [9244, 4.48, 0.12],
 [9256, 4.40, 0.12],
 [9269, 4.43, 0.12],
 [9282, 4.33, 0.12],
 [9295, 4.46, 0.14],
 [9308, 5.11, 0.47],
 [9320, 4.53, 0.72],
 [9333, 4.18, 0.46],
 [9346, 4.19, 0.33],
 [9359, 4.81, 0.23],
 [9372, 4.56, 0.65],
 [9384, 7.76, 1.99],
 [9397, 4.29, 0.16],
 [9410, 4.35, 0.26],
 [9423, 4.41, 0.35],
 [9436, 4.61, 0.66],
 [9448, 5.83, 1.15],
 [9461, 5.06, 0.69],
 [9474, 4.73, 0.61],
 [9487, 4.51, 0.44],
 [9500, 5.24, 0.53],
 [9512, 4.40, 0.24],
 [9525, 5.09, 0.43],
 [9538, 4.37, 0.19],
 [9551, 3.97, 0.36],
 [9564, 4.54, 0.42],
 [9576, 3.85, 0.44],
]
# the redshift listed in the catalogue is 0.217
